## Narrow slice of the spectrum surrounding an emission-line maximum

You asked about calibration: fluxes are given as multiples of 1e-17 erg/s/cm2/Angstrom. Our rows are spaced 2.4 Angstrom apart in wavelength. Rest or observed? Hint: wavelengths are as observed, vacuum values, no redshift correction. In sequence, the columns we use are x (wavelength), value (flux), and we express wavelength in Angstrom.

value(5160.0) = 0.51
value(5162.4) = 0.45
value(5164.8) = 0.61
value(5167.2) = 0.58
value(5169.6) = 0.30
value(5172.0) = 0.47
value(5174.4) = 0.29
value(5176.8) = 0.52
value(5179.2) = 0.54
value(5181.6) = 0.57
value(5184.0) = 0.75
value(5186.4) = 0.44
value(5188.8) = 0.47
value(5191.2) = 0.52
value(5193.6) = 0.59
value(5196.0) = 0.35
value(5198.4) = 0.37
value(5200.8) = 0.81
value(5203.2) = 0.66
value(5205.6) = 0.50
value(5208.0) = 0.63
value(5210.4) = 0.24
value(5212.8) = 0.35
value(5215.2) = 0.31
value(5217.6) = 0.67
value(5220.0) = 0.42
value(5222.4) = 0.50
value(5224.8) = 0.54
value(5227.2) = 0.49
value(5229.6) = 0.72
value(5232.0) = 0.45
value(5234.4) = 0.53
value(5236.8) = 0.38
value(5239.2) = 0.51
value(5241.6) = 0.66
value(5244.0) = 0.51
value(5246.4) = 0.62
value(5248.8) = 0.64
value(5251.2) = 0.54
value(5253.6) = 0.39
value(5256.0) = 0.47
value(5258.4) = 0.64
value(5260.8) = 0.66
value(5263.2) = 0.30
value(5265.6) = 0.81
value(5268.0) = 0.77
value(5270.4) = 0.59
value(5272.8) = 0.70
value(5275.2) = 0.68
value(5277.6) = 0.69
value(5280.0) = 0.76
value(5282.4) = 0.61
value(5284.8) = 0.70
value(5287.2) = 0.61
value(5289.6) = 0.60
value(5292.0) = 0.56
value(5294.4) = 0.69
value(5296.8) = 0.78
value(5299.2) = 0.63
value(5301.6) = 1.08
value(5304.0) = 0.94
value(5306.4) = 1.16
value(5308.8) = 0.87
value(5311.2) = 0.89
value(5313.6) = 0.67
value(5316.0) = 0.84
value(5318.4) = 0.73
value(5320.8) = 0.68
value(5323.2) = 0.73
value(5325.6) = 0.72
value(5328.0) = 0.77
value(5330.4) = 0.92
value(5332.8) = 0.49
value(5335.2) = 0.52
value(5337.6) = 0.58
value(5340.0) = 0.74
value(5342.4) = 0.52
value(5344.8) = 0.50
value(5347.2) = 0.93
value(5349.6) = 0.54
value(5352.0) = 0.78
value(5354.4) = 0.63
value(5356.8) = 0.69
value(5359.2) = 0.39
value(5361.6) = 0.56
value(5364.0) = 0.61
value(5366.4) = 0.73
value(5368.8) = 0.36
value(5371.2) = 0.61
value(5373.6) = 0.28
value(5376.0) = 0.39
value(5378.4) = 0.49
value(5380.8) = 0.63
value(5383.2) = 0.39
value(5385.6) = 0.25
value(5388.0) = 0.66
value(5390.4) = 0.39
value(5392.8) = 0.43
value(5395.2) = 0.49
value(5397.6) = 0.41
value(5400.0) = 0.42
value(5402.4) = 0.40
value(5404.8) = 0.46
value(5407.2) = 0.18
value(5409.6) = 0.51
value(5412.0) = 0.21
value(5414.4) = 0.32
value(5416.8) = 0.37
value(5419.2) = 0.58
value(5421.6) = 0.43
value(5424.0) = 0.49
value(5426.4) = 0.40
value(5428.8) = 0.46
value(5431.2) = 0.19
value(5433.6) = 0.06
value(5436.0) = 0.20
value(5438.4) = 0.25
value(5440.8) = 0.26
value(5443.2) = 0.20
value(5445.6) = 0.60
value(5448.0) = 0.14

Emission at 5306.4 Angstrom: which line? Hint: C III]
